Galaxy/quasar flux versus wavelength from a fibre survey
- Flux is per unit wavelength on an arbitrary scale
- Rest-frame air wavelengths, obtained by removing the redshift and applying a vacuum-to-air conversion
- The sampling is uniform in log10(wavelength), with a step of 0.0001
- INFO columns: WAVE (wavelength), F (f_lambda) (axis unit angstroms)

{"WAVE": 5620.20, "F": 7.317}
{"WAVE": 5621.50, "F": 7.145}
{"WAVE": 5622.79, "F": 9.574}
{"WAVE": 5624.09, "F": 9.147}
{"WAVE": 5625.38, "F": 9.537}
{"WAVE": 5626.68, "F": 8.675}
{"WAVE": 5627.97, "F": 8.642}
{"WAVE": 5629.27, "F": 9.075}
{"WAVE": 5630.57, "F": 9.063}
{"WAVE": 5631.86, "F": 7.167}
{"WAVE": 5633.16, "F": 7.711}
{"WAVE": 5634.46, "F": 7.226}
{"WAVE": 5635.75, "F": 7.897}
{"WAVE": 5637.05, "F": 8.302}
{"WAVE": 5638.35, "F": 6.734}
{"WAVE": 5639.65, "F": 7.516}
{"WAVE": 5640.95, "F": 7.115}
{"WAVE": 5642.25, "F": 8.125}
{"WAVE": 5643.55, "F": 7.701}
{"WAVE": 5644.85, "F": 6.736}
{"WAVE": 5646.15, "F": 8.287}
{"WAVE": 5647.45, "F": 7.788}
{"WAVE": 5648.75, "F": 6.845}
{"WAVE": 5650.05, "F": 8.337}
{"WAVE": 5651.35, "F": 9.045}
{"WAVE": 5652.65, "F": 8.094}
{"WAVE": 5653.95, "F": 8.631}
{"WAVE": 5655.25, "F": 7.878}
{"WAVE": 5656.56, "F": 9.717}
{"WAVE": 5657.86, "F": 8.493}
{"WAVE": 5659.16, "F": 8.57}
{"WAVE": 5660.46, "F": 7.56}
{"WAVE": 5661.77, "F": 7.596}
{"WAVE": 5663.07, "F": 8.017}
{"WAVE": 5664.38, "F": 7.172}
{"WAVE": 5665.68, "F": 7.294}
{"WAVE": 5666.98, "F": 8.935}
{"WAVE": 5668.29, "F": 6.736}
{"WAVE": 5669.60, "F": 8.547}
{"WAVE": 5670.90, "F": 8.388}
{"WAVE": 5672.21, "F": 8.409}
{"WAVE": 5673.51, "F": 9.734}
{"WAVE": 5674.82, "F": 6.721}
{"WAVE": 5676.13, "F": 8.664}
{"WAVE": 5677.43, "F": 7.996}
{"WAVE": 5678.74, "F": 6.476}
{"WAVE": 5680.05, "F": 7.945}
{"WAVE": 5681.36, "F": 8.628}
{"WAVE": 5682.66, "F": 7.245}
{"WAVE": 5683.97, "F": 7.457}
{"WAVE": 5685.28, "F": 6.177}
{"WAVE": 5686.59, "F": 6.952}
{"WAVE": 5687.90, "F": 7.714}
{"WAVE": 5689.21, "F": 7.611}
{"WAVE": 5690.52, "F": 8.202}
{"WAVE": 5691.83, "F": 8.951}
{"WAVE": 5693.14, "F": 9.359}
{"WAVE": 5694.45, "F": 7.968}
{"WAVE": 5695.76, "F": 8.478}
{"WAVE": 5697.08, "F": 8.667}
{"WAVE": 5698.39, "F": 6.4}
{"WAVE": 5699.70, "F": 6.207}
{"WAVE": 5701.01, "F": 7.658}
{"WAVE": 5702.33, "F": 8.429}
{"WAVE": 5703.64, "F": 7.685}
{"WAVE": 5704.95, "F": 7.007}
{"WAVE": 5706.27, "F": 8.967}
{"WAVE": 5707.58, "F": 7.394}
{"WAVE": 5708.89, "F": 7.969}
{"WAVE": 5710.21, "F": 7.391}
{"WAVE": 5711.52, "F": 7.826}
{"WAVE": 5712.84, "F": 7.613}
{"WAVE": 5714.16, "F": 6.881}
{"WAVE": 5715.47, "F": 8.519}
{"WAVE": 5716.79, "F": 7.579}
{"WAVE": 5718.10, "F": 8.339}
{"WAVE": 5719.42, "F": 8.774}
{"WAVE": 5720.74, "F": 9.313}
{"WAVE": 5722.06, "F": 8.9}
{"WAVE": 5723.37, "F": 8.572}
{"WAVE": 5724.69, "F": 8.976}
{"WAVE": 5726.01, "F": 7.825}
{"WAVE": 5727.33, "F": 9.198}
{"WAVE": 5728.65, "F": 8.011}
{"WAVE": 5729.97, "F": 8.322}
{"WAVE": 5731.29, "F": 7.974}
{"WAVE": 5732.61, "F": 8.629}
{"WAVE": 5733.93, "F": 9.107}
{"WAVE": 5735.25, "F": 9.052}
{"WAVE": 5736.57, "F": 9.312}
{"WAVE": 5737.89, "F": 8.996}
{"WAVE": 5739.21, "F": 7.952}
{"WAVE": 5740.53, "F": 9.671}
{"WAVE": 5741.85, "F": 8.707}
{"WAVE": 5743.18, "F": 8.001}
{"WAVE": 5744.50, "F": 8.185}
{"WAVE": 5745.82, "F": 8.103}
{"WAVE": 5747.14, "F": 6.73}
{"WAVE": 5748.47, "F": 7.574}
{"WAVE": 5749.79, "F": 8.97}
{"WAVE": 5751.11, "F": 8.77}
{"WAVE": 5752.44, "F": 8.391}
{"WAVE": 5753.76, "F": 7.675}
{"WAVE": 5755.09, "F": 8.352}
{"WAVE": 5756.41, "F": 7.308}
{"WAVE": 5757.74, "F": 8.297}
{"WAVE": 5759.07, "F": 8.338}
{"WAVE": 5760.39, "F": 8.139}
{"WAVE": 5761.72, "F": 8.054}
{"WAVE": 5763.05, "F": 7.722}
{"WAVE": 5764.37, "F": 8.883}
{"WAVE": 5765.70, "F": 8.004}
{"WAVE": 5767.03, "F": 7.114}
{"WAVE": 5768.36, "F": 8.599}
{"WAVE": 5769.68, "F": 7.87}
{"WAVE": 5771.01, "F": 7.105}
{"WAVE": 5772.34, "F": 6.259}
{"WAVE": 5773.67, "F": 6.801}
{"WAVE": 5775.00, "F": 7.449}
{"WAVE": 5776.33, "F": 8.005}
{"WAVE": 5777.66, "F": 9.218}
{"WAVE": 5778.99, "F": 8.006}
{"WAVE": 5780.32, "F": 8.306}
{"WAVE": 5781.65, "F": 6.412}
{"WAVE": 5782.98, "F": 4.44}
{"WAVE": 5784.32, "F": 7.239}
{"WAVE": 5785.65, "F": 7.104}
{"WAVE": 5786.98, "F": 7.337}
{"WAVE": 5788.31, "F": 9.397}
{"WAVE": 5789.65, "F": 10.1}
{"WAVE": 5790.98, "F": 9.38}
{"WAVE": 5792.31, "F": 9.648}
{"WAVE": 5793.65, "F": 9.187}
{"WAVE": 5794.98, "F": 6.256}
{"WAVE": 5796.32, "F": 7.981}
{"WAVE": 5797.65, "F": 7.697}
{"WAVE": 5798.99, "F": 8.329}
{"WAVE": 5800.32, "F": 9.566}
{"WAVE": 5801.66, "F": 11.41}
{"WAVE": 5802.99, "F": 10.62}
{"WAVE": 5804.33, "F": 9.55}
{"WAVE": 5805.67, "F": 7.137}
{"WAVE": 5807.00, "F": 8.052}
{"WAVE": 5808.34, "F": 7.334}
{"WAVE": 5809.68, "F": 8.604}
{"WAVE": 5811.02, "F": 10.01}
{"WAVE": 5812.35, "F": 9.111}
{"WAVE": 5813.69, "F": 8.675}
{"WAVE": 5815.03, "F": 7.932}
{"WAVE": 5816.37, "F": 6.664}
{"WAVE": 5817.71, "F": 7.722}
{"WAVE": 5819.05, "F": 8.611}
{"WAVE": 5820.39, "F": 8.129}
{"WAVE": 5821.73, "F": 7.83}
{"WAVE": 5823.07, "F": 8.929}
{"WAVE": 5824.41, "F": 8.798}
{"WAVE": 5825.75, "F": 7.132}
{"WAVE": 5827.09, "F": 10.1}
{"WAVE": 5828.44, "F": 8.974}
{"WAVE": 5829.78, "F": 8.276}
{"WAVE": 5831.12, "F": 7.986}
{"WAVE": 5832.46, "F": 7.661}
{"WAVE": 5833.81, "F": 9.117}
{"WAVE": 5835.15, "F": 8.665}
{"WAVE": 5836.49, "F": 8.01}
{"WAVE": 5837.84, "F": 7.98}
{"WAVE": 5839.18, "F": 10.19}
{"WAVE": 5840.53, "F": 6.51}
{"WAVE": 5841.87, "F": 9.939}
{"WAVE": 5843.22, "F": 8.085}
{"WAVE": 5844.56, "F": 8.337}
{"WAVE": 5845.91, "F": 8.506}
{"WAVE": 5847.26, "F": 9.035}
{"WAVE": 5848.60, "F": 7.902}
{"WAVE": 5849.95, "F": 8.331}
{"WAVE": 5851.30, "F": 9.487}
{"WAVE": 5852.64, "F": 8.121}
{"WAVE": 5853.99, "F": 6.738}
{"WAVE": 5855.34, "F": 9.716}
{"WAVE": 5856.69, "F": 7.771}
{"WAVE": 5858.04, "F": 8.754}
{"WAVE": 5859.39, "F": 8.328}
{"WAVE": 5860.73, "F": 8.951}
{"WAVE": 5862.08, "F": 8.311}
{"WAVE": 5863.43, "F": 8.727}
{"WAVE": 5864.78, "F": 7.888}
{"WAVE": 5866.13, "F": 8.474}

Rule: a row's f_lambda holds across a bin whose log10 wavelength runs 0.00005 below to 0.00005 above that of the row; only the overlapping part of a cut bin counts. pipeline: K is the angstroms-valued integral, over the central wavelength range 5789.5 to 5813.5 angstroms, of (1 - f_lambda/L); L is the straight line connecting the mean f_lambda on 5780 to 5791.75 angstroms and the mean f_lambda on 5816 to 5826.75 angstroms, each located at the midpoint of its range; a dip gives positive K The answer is -2.9 angstroms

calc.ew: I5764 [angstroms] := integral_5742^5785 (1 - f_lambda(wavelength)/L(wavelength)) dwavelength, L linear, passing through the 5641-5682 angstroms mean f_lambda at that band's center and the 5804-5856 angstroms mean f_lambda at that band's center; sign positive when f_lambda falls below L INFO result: 2.5 angstroms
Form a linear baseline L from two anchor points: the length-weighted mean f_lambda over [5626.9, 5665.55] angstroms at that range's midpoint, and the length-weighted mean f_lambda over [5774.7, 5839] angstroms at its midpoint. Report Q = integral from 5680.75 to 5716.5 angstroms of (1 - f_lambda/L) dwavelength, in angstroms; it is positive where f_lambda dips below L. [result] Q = 1.5 angstroms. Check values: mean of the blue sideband 7.97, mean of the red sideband 8.35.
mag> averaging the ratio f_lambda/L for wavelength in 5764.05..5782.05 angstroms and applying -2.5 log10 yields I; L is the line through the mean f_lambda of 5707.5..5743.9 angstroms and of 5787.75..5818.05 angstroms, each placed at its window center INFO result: 0.118 mag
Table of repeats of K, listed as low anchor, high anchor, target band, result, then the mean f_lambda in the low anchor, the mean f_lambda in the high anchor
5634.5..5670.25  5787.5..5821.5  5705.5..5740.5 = -0.5 angstroms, 7.9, 8.67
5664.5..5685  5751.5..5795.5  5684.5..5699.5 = 0.2 angstroms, 7.9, 7.9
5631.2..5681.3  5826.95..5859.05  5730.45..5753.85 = -0.8 angstroms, 7.91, 8.48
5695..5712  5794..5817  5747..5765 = 0.0 angstroms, 7.7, 8.54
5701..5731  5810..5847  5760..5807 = 1.2 angstroms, 8.14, 8.45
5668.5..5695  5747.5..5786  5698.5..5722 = 0.1 angstroms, 7.94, 7.73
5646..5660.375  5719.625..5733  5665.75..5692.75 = 1.7 angstroms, 8.31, 8.57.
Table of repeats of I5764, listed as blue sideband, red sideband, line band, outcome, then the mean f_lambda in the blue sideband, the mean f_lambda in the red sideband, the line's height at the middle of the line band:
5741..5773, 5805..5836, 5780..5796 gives 0.5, 7.97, 8.32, 8.15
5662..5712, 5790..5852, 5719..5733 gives -1.0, 7.82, 8.56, 8.04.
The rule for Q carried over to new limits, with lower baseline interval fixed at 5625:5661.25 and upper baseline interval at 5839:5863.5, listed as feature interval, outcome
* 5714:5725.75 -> -0.4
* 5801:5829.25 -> -0.8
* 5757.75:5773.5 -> 0.9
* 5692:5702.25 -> 0.3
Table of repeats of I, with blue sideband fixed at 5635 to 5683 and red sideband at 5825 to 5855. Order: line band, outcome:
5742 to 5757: 0.02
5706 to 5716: 0.04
